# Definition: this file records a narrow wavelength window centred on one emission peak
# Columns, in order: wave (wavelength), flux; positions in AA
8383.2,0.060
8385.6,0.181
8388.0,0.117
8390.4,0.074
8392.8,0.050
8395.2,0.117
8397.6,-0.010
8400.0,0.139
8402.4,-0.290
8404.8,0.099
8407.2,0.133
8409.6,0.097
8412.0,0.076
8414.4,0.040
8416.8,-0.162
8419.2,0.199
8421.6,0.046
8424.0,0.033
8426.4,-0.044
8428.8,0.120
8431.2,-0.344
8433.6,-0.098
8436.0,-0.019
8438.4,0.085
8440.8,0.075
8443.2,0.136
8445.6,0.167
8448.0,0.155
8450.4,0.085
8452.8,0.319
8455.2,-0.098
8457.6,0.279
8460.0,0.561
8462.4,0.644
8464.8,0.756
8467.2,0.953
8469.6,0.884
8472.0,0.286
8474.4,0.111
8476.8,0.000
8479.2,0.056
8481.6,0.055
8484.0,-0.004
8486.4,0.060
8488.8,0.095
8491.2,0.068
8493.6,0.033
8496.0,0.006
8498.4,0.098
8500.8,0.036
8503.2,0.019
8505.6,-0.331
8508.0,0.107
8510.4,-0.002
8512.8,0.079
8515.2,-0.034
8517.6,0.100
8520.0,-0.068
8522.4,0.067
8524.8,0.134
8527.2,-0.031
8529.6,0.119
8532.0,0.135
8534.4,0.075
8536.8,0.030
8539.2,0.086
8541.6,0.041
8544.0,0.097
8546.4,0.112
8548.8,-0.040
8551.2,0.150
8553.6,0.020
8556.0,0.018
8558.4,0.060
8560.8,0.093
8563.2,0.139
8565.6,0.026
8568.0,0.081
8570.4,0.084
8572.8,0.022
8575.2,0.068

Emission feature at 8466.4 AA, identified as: [O II]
